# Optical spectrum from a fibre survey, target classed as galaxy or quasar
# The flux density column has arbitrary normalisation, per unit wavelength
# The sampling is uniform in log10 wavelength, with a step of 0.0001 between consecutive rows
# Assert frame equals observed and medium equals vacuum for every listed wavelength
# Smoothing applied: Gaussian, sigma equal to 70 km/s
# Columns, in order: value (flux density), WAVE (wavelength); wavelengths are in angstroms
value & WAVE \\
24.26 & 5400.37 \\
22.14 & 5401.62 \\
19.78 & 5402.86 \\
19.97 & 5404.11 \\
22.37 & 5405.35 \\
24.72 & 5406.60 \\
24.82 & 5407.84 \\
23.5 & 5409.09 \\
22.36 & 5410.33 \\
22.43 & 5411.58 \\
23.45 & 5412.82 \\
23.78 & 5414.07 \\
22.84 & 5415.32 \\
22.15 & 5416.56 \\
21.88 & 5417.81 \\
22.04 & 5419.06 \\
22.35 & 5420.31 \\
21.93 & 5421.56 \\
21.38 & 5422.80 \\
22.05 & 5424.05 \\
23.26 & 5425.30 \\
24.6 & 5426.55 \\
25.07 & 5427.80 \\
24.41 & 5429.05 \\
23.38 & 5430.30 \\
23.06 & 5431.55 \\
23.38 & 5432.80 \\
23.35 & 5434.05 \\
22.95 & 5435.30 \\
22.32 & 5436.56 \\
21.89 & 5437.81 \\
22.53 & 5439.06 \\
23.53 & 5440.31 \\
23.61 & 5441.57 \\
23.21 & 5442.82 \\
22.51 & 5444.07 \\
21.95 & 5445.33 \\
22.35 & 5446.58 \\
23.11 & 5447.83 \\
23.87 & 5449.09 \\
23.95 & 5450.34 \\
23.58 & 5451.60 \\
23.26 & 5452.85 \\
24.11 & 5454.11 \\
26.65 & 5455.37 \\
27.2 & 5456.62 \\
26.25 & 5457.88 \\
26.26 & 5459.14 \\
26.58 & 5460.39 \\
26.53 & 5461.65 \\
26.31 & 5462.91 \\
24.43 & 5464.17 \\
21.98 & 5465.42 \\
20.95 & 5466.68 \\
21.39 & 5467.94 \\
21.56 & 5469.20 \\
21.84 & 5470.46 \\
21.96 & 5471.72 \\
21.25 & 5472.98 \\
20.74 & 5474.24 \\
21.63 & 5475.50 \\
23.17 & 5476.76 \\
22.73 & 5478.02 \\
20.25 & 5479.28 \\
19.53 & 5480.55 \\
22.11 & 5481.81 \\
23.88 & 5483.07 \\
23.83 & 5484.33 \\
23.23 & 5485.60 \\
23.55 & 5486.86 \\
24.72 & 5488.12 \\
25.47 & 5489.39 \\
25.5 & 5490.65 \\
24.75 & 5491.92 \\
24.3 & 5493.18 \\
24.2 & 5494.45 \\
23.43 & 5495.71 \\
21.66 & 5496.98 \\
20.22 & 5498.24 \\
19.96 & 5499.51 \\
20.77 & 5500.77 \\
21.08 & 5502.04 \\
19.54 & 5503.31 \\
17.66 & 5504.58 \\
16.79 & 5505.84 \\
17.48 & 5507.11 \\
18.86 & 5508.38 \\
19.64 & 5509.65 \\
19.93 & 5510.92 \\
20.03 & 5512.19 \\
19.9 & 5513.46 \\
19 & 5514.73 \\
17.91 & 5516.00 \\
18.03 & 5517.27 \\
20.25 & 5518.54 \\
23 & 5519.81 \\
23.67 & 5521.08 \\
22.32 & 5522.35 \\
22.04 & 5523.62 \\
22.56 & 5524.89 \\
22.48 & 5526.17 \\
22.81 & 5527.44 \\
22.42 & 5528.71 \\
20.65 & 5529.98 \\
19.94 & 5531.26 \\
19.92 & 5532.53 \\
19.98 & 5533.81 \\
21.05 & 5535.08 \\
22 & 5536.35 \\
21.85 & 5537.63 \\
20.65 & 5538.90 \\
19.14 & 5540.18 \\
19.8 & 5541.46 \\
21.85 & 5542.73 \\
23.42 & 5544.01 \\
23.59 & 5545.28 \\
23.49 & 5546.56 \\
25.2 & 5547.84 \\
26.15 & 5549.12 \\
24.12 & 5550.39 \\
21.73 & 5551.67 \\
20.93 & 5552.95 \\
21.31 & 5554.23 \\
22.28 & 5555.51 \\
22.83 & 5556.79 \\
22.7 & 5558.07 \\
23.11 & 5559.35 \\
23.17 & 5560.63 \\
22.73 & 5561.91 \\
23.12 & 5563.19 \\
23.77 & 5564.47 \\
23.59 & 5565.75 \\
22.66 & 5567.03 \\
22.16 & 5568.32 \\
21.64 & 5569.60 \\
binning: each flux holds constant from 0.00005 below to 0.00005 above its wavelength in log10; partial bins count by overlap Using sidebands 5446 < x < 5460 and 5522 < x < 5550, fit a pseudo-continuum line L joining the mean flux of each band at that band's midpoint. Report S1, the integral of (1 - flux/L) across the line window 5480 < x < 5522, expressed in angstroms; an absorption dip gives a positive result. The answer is 3.3 angstroms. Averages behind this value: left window 24.6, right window 22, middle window 21.3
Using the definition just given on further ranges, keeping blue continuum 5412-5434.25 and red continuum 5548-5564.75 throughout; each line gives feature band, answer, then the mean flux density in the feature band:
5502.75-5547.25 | 4.4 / 20.7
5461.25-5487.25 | 0.6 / 22.5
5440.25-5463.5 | -1.5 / 24.5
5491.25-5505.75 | 1.0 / 21.4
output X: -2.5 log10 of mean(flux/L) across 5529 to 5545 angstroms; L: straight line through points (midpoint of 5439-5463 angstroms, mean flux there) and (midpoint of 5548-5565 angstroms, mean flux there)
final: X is 0.11 mag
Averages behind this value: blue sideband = 24.4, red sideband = 23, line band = 21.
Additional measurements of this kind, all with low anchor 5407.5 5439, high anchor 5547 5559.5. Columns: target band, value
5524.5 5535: 0.08 mag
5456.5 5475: -0.03 mag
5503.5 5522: 0.18 mag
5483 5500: -0.02 mag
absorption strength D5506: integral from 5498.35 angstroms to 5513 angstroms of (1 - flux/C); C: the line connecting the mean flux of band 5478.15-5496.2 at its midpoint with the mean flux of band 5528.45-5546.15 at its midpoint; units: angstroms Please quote 2.2 angstroms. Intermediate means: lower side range 23.5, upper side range 21.2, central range 19.3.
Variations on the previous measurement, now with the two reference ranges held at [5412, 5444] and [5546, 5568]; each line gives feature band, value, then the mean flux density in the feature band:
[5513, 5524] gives 1.1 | 20.7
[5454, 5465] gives -1.5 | 26.1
